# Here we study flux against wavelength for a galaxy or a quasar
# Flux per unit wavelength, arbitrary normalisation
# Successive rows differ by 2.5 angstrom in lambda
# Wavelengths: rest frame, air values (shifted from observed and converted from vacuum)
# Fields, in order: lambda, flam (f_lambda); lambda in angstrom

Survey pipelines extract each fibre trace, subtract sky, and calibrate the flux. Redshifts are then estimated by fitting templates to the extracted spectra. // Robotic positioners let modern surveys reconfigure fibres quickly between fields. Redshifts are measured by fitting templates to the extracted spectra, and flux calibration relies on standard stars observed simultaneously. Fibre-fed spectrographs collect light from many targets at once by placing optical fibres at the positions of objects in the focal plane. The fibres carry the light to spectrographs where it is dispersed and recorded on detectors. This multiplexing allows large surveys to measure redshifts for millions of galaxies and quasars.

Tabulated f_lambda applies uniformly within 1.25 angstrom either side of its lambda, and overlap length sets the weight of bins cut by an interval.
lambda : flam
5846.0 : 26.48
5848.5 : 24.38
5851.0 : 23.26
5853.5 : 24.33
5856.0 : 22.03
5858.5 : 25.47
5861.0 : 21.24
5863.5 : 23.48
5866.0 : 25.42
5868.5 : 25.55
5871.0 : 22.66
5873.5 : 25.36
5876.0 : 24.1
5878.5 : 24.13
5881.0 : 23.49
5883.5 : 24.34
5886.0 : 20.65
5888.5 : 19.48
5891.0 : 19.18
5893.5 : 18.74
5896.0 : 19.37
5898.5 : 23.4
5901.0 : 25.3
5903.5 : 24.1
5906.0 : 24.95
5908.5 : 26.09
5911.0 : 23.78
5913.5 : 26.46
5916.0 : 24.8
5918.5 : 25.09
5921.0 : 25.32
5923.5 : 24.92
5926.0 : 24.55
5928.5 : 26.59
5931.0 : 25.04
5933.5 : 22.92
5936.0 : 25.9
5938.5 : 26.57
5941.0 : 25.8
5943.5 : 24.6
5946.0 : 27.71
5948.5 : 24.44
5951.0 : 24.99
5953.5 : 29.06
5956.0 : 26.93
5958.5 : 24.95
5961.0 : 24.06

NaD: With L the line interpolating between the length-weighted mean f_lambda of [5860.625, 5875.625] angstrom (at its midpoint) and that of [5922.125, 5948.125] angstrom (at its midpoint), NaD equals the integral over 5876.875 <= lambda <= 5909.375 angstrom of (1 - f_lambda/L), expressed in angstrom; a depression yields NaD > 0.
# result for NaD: 2.7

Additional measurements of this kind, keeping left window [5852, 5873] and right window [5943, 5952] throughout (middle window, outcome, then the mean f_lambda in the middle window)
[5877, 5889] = 0.8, 22.6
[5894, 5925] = 0.6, 24.3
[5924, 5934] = 0.1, 24.9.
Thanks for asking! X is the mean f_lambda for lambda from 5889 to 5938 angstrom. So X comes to 24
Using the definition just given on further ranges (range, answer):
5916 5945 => 25.2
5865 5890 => 23.5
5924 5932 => 25.4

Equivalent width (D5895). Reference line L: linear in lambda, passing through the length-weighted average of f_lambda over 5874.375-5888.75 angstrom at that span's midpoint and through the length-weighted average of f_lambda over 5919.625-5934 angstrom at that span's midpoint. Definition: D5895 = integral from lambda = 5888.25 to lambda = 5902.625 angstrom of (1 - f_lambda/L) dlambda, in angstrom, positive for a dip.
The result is 1.5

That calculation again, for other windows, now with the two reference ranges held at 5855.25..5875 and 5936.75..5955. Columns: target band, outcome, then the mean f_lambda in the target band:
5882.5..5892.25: 1.5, 20.8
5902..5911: 0.1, 24.9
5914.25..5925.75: 0.2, 25.1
